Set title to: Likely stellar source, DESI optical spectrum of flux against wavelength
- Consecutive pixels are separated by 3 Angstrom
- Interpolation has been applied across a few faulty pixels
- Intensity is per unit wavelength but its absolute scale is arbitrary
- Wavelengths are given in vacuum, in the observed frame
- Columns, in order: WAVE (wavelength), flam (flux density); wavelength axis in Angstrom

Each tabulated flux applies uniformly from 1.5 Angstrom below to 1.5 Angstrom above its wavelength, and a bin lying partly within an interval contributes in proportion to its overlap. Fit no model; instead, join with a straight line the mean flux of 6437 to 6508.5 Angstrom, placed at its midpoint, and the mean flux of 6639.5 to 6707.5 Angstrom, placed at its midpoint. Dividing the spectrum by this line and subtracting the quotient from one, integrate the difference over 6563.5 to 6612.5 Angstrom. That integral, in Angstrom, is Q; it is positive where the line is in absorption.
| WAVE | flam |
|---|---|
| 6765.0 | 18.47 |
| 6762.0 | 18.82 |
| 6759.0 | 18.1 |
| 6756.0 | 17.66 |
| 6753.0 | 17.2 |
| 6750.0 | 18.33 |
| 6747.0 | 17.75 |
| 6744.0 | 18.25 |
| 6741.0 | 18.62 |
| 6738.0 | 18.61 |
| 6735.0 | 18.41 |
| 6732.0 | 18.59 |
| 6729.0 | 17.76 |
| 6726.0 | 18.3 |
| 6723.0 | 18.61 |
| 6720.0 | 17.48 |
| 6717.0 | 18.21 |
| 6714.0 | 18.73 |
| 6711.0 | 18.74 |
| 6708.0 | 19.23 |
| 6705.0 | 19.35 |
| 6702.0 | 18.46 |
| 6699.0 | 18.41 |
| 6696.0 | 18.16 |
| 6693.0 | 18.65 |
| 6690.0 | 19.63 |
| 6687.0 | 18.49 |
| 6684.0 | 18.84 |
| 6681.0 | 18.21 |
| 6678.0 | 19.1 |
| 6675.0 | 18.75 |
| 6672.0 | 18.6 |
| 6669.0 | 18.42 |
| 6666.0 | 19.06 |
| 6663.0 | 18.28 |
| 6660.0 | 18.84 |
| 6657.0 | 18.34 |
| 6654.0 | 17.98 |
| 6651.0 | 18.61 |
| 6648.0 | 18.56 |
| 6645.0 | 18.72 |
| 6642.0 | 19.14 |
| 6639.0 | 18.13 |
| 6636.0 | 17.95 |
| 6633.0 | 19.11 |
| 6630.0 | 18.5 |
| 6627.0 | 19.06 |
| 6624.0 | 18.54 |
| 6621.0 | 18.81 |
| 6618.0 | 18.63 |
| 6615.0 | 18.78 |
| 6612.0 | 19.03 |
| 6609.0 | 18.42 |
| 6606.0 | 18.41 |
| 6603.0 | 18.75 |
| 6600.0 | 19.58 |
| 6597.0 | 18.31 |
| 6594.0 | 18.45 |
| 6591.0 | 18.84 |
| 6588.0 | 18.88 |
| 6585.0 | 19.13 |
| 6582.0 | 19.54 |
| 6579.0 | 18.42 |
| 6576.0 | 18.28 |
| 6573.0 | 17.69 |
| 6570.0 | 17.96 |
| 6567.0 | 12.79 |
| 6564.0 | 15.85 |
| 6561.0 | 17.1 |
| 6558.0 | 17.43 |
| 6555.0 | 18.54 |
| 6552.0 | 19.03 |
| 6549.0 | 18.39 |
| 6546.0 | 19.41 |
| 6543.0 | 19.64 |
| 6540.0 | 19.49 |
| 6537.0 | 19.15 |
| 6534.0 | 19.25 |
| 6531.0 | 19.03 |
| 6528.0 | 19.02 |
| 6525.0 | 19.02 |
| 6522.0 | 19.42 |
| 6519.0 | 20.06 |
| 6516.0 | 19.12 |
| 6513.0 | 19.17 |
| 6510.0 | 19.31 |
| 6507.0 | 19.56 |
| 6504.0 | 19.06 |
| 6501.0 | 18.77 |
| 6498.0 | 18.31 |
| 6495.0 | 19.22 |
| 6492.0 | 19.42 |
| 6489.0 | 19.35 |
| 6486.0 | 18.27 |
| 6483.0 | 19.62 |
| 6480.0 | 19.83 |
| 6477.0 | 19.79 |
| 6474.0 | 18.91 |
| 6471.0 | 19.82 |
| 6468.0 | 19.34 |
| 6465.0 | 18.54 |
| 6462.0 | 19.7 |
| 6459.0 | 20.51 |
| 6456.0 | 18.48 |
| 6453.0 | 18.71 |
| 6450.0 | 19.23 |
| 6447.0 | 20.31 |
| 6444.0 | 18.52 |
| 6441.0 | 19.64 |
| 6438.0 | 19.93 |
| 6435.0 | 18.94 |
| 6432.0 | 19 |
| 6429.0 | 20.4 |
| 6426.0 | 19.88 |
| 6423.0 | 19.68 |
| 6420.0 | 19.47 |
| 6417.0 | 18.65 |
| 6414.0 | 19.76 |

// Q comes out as 2.0 Angstrom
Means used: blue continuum 19.3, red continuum 18.7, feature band 18.2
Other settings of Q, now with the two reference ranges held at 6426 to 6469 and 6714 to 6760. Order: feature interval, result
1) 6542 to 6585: 2.3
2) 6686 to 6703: -0.3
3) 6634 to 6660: 0.1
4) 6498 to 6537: -0.2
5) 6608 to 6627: -0.1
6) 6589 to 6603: 0.0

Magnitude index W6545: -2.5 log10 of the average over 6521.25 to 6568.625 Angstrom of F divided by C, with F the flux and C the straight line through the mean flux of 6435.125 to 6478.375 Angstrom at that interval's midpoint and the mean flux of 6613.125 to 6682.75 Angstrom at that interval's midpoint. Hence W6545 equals 0.04 mag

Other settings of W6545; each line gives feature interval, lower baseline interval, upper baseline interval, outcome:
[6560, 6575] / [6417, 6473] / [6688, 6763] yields 0.164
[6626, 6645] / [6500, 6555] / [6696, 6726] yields 0.010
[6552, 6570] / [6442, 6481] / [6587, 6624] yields 0.136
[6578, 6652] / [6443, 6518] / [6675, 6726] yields 0.008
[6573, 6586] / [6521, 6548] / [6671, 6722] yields 0.022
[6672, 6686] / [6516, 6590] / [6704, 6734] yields -0.013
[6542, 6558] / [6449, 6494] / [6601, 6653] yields 0.008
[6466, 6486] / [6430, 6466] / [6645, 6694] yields -0.011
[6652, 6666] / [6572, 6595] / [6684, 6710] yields 0.018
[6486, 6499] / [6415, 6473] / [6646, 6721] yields 0.013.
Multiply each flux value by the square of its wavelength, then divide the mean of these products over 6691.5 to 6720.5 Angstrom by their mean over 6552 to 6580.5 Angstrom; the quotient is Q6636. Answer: 1.1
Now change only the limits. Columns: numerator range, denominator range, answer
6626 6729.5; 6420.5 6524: 1.02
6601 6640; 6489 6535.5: 1.00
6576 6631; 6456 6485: 1.00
